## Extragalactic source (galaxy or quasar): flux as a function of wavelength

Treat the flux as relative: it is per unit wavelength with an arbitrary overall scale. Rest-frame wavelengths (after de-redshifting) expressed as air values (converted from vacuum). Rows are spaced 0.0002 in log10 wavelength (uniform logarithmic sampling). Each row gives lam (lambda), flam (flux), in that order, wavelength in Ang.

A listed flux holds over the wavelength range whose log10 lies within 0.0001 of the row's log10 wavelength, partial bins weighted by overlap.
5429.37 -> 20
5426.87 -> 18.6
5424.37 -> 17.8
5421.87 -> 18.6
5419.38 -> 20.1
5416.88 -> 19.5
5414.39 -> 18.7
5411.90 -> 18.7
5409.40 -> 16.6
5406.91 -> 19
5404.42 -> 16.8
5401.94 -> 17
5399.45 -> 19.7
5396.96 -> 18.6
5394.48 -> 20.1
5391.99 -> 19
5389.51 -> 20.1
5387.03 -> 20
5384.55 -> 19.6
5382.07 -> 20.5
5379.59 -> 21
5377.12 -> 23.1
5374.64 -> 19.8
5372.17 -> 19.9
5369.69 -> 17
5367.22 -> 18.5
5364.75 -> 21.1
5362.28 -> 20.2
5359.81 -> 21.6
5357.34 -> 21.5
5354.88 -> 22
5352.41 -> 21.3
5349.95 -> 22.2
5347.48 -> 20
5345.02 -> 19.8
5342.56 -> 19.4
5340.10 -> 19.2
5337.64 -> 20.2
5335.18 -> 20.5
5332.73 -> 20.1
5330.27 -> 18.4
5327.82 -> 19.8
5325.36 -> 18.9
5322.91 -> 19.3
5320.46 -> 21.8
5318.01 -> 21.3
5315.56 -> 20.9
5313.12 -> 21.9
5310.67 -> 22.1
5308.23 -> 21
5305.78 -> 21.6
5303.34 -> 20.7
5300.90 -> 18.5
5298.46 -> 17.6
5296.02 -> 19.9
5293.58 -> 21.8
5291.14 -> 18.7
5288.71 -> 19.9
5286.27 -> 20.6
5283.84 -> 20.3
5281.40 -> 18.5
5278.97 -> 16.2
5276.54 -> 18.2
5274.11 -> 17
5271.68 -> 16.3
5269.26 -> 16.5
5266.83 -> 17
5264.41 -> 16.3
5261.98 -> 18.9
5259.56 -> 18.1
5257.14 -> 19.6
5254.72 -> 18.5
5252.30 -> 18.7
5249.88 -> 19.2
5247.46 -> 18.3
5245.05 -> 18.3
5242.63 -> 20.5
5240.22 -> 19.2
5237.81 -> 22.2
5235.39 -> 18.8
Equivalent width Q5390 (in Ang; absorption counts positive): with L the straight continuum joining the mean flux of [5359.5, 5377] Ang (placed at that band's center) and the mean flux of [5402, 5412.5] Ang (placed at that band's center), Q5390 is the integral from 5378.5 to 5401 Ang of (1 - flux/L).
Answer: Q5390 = -1.4 Ang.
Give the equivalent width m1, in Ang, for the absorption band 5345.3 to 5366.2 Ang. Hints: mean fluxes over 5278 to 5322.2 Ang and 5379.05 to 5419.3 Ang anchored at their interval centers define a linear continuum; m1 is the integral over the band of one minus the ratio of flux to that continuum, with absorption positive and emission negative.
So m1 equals -1.7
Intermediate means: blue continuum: 20.2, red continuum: 19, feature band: 21.1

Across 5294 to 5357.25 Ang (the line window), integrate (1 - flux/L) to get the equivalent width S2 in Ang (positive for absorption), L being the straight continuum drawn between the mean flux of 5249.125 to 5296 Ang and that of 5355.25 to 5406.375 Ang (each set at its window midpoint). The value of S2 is -4.2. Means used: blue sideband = 18.5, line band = 20.4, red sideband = 19.8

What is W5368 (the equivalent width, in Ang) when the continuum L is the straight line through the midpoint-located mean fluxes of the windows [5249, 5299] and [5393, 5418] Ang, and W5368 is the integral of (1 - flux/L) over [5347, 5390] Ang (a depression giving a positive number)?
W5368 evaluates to -4.8 Ang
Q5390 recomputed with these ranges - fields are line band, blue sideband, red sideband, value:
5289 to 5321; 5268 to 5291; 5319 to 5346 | -2.69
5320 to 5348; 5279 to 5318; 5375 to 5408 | 0.32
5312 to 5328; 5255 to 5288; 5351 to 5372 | -1.09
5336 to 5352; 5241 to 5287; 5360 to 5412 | -1.01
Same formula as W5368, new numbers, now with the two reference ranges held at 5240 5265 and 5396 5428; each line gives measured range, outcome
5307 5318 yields -1.68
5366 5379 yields -0.86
